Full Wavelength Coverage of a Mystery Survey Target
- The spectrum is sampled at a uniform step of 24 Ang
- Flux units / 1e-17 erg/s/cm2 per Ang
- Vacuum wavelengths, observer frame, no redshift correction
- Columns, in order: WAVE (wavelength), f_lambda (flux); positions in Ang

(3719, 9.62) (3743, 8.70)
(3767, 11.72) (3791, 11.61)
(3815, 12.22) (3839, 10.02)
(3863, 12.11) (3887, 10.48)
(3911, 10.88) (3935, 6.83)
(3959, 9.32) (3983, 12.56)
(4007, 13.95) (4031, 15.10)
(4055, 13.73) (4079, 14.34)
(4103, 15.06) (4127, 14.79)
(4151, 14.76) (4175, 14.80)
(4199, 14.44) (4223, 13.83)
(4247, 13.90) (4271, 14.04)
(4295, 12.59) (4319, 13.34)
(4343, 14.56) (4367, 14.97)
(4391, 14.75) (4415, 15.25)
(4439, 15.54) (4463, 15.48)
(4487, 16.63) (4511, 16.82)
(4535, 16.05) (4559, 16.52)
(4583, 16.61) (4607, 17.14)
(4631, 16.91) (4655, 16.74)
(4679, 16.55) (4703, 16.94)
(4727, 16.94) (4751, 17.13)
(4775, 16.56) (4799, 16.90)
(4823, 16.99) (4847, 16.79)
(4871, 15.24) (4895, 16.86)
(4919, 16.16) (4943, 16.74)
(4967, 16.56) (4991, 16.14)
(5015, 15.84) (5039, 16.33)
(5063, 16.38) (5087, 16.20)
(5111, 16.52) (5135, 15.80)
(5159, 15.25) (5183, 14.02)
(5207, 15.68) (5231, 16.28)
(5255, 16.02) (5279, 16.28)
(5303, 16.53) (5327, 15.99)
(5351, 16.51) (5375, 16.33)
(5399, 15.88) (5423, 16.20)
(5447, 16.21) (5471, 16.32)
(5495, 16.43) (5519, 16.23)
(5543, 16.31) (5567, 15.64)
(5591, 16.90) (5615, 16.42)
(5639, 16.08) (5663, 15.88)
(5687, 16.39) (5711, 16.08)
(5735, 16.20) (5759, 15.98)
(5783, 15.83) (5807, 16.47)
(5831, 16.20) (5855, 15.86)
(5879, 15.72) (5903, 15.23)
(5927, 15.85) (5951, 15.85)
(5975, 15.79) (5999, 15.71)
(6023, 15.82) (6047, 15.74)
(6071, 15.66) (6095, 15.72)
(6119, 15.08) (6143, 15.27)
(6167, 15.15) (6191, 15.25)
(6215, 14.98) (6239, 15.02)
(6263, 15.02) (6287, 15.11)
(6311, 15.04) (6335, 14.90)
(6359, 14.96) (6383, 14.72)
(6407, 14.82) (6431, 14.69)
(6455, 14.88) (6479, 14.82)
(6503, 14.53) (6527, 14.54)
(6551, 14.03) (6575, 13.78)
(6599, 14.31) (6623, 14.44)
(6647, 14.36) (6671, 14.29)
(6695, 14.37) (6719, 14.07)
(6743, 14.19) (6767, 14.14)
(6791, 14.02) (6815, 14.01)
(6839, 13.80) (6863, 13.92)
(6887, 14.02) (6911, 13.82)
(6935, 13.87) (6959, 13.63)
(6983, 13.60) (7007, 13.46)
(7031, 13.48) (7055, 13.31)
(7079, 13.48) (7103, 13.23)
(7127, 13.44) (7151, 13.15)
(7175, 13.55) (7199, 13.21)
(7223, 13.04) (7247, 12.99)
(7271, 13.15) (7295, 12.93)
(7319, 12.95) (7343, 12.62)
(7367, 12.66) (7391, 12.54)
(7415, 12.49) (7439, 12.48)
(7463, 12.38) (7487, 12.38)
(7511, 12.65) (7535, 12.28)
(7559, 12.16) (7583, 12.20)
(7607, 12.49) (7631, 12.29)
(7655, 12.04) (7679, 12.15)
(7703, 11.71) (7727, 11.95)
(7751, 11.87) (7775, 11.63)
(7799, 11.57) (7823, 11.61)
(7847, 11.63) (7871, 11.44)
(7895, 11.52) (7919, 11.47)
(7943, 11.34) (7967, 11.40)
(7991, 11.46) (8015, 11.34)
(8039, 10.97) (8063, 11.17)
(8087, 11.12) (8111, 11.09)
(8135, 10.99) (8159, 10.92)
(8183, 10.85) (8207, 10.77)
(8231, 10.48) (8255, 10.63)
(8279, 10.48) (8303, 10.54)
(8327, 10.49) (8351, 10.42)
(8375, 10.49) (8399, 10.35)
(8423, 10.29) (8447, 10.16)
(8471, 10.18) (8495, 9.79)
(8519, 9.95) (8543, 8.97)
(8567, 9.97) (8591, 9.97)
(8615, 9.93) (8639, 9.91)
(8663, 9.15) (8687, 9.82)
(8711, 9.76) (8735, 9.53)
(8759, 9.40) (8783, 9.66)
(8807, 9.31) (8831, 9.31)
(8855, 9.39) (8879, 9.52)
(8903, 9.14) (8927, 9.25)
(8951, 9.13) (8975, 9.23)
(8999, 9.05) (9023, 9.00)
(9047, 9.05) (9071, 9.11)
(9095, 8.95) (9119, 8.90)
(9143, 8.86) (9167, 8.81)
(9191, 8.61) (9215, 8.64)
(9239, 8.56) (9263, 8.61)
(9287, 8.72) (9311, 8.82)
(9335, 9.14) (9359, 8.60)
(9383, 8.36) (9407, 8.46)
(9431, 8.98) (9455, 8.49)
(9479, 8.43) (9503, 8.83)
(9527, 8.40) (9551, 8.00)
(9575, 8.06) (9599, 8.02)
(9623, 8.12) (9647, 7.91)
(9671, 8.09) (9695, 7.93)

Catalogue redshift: 0.00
